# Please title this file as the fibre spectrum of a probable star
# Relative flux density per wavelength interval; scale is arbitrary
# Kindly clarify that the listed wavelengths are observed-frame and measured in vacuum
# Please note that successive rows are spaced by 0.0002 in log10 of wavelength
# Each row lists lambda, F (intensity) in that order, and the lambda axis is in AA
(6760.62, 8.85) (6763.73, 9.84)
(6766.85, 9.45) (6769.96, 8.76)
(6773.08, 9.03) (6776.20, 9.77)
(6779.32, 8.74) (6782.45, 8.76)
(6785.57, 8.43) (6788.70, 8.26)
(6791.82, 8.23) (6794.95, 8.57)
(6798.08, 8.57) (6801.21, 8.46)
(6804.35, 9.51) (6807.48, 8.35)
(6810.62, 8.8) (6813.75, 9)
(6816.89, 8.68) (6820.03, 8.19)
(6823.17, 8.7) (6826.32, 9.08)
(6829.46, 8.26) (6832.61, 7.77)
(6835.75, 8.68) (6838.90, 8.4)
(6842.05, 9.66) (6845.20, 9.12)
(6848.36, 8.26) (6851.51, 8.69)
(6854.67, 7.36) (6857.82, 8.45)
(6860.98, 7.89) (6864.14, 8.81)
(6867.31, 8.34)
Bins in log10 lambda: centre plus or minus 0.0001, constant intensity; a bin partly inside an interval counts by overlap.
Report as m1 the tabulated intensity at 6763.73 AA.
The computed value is 9.84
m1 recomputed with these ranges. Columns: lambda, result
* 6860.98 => 7.89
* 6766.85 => 9.45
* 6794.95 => 8.57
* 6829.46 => 8.26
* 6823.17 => 8.7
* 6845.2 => 9.12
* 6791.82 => 8.23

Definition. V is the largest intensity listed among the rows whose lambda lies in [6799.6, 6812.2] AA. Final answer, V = 9.51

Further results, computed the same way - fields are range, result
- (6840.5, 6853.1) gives 9.66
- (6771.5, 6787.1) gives 9.77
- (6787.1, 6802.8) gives 8.57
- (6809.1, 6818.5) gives 9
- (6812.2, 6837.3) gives 9.08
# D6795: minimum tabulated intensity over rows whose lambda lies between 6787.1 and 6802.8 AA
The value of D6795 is 8.23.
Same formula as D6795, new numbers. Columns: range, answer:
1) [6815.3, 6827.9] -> 8.19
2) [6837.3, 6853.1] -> 8.26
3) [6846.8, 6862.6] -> 7.36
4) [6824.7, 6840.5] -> 7.77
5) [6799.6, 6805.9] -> 8.46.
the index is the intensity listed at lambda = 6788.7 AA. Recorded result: 8.26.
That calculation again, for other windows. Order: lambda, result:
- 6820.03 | 8.19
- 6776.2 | 9.77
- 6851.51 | 8.69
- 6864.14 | 8.81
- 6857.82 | 8.45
